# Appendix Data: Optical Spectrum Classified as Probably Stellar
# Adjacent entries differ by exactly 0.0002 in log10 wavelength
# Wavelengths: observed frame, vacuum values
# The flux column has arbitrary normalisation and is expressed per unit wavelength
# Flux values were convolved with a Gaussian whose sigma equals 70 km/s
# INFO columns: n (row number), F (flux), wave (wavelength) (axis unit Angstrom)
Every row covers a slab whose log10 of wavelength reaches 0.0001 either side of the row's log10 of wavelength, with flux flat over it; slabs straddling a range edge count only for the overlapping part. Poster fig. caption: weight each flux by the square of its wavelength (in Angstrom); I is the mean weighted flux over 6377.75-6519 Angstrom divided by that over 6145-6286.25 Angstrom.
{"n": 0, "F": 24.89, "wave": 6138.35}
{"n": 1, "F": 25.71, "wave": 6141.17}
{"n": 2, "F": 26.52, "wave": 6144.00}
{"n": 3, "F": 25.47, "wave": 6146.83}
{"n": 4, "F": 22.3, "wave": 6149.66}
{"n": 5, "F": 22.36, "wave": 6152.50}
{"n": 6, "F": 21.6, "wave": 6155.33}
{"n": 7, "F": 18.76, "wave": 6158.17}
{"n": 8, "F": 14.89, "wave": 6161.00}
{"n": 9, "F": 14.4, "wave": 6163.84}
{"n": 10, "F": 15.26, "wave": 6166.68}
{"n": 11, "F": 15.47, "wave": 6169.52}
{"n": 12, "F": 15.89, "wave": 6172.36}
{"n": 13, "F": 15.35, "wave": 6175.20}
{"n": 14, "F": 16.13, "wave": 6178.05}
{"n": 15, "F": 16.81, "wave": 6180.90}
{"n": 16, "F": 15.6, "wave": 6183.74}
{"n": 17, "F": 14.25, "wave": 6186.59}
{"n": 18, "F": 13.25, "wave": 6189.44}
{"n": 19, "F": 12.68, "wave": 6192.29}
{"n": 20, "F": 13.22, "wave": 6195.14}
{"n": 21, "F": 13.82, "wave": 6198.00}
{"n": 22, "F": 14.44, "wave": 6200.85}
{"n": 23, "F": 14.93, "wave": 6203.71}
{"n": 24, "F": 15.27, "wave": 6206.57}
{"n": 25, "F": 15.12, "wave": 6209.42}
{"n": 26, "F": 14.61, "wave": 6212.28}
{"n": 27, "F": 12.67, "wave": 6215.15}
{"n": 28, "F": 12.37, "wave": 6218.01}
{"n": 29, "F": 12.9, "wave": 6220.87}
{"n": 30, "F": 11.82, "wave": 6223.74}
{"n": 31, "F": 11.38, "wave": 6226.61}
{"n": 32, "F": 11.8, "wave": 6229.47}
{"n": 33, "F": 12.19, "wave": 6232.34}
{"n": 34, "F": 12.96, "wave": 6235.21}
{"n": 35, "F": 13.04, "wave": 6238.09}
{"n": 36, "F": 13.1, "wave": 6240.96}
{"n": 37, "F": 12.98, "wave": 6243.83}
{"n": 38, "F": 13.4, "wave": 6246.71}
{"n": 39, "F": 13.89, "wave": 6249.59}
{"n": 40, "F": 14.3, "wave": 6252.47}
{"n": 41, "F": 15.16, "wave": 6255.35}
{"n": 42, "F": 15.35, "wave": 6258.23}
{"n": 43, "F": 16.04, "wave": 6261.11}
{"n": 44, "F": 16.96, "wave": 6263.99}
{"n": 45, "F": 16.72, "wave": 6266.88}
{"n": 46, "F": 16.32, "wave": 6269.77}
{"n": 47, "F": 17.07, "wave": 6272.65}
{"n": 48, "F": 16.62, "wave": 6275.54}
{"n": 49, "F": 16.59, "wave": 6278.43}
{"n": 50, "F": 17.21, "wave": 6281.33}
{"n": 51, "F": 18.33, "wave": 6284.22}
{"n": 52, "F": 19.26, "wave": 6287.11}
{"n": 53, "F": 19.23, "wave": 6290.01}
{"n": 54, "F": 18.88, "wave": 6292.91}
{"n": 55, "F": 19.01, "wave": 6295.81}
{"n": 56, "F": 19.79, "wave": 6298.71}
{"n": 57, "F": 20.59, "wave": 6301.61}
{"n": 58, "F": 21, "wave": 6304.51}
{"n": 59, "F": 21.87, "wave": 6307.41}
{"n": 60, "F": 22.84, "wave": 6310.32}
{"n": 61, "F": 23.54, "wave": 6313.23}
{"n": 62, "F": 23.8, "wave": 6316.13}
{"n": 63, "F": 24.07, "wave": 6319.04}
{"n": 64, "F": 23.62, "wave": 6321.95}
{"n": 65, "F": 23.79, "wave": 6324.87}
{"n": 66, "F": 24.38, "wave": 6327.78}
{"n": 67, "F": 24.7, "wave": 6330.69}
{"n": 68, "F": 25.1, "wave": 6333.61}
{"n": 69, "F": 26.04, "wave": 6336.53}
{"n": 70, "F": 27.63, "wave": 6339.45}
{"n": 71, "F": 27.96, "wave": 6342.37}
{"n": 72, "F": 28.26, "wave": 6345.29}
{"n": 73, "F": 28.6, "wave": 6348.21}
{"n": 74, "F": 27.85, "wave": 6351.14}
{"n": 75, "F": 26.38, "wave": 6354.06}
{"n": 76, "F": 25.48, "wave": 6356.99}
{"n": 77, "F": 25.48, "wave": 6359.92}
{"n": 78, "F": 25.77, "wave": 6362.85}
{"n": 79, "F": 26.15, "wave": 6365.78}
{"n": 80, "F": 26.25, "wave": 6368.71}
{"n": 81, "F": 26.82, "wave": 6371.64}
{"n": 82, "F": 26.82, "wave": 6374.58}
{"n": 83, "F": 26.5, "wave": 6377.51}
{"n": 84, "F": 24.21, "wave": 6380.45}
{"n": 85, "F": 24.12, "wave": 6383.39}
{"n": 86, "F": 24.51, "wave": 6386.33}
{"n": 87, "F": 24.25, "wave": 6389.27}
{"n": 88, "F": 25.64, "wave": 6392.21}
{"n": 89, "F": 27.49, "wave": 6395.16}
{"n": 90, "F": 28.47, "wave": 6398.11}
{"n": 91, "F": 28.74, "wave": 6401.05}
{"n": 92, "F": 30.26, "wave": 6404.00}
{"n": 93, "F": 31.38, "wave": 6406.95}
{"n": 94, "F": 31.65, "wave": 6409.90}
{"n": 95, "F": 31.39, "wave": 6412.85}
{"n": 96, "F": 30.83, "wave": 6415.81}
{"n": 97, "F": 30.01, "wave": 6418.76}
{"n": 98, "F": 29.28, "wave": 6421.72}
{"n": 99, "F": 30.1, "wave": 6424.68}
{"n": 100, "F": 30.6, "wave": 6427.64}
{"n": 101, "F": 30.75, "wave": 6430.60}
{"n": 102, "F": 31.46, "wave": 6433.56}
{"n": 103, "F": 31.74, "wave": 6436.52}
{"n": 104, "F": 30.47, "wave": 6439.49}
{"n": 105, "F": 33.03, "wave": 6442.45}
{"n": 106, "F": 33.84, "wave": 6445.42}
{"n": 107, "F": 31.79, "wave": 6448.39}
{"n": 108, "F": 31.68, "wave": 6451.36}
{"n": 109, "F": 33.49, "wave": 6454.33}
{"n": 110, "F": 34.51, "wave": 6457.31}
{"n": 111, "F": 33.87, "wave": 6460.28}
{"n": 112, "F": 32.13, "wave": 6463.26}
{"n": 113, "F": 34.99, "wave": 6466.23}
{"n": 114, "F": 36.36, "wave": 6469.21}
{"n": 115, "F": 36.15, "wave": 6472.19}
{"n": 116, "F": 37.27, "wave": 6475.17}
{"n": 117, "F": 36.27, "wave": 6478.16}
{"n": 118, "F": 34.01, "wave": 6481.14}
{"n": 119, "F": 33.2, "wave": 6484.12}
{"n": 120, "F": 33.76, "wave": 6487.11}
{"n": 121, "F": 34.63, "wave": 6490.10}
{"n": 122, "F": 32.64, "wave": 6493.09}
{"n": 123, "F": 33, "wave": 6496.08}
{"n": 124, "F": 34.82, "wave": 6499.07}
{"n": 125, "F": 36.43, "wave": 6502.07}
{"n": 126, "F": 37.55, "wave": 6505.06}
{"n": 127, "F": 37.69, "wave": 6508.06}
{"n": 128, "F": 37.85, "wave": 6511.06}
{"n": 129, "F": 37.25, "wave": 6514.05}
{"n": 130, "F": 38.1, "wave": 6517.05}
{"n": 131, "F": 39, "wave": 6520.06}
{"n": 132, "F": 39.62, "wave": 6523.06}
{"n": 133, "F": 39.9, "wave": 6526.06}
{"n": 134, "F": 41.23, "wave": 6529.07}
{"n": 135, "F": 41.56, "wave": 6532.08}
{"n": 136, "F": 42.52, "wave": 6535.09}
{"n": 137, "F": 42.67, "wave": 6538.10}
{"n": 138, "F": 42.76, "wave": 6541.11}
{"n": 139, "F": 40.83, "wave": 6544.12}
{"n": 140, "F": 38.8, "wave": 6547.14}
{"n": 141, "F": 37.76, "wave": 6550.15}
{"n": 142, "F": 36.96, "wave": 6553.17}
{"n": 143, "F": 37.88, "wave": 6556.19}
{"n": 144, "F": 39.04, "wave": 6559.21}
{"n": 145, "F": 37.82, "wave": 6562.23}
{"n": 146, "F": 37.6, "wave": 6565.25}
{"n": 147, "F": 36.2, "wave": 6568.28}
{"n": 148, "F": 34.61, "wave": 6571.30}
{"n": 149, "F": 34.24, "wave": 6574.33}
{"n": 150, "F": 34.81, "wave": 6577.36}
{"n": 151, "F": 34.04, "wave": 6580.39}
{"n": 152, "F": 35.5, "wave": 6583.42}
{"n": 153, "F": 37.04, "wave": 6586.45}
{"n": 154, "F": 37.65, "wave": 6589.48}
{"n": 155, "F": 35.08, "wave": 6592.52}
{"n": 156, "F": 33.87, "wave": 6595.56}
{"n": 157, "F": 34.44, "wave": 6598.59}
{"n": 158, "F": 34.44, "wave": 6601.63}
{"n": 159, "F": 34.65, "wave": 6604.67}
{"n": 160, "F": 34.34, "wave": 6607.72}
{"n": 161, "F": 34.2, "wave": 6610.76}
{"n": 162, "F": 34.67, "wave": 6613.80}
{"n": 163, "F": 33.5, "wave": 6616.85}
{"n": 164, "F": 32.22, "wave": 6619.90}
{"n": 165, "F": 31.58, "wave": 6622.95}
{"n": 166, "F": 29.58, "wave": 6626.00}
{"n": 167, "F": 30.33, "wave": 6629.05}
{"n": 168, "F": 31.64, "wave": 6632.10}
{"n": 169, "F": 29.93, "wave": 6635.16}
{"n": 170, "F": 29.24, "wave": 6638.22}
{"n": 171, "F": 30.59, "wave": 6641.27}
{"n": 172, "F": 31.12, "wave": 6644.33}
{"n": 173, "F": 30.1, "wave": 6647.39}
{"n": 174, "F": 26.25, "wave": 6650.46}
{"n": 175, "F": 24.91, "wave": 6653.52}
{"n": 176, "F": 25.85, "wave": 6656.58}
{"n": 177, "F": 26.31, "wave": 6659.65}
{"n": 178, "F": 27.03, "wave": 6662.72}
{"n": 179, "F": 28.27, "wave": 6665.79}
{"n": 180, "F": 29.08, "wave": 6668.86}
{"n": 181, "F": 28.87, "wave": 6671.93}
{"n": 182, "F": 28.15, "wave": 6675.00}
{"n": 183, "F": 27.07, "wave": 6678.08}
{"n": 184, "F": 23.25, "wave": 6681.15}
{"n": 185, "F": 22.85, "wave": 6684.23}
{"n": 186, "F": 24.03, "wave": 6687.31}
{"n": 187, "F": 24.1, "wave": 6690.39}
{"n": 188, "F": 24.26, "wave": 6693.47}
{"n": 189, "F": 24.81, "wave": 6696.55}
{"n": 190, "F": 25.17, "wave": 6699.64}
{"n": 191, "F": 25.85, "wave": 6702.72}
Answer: 2.25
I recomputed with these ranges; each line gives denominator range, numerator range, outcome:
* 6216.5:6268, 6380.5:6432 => 2.21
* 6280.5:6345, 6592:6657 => 1.54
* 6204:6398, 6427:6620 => 1.88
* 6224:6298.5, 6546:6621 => 2.53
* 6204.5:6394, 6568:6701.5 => 1.66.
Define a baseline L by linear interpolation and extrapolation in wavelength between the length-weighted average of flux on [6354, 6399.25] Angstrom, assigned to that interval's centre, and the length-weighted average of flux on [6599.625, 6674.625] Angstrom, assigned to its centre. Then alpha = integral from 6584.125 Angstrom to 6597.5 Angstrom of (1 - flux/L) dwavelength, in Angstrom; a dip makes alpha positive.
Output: -2.85 Angstrom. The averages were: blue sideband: 25.9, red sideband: 30.3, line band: 35.9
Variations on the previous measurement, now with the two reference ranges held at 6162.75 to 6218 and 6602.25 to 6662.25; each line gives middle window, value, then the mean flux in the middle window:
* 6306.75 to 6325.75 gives -4.2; 23.4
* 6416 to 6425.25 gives -2.8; 29.9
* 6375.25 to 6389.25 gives -2.2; 24.9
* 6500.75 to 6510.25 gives -4.1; 37.3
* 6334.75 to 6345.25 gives -3.8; 27.3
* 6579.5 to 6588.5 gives -2.2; 35.8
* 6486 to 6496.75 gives -3.4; 33.5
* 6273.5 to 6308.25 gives -1.3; 19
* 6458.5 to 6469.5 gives -4.3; 34.1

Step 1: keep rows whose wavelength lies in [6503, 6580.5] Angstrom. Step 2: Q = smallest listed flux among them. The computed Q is 34.04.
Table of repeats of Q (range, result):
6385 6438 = 24.25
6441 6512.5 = 31.68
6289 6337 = 18.88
